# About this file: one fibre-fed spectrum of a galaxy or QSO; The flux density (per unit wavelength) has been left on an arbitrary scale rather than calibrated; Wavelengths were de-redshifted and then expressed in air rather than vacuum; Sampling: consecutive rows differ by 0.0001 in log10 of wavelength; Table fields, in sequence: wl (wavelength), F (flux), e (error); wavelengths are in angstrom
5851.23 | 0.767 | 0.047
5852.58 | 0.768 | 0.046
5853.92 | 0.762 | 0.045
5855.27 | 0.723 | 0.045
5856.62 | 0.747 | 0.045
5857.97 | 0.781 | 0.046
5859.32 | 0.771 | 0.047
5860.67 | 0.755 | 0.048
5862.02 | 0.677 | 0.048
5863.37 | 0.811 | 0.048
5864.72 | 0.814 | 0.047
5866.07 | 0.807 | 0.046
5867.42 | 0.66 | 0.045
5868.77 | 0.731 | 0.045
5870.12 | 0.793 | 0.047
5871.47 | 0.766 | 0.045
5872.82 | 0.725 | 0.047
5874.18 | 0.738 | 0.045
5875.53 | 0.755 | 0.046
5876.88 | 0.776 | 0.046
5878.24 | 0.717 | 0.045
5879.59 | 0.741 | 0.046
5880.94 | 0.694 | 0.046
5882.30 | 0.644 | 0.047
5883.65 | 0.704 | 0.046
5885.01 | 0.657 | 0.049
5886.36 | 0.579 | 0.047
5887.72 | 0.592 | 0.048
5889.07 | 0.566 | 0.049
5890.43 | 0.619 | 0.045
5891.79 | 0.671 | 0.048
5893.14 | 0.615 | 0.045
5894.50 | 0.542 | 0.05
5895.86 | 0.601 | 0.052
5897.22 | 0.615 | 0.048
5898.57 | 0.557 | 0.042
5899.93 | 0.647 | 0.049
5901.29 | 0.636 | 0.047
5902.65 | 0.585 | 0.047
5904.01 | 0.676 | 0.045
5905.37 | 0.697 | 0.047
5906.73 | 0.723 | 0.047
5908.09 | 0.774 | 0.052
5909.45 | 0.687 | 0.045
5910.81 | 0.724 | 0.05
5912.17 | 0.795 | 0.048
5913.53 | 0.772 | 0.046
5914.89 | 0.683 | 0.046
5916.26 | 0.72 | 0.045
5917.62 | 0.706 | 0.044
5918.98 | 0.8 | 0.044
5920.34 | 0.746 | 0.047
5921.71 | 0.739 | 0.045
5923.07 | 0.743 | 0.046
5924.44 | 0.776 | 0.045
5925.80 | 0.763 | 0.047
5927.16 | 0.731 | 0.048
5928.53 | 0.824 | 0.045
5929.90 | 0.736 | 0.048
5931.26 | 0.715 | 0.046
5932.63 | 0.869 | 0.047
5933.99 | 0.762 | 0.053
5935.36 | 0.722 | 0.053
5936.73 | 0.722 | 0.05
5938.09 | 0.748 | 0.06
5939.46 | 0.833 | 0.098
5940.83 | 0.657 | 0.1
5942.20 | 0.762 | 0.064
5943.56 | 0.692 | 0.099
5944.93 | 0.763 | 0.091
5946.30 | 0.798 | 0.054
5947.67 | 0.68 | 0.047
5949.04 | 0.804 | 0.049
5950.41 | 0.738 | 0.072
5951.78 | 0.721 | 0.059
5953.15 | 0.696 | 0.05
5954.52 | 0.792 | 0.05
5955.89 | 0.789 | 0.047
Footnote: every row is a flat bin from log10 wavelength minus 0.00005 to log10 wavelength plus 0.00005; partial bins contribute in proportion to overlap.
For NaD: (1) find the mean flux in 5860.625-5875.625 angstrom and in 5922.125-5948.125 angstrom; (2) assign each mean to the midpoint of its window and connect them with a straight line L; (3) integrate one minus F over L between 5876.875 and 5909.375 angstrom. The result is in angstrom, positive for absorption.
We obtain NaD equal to 4.5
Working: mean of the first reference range 0.753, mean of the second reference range 0.753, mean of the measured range 0.649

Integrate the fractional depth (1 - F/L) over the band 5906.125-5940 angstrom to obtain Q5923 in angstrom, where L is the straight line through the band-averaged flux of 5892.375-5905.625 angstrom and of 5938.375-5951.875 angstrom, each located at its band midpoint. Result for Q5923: -3.5 angstrom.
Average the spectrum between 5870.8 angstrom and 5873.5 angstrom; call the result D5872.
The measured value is 0.745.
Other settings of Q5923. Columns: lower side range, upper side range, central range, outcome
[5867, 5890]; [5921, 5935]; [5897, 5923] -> 1.4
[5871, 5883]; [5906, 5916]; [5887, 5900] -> 2.3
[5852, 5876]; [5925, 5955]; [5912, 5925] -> 0.1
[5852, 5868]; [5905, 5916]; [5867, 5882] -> 0.3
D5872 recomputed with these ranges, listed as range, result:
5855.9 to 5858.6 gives 0.762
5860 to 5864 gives 0.747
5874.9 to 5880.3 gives 0.747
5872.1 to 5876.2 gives 0.739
